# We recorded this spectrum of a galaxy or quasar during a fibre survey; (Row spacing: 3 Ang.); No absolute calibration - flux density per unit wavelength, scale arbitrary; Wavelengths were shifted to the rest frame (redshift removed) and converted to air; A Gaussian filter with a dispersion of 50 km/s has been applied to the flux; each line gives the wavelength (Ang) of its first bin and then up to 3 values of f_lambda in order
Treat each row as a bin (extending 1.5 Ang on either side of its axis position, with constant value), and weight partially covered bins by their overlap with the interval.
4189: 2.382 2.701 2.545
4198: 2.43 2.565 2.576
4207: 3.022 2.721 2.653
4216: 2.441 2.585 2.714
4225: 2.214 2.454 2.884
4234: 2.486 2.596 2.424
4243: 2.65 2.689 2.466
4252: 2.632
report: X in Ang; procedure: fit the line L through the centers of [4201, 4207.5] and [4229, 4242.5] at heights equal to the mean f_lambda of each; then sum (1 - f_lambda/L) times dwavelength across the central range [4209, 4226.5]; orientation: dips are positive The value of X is 0.7 Ang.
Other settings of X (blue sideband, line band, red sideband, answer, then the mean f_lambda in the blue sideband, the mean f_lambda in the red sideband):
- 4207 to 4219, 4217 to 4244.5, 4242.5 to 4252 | 0.8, 2.65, 2.6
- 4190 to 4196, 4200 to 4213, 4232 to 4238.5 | -0.6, 2.61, 2.57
